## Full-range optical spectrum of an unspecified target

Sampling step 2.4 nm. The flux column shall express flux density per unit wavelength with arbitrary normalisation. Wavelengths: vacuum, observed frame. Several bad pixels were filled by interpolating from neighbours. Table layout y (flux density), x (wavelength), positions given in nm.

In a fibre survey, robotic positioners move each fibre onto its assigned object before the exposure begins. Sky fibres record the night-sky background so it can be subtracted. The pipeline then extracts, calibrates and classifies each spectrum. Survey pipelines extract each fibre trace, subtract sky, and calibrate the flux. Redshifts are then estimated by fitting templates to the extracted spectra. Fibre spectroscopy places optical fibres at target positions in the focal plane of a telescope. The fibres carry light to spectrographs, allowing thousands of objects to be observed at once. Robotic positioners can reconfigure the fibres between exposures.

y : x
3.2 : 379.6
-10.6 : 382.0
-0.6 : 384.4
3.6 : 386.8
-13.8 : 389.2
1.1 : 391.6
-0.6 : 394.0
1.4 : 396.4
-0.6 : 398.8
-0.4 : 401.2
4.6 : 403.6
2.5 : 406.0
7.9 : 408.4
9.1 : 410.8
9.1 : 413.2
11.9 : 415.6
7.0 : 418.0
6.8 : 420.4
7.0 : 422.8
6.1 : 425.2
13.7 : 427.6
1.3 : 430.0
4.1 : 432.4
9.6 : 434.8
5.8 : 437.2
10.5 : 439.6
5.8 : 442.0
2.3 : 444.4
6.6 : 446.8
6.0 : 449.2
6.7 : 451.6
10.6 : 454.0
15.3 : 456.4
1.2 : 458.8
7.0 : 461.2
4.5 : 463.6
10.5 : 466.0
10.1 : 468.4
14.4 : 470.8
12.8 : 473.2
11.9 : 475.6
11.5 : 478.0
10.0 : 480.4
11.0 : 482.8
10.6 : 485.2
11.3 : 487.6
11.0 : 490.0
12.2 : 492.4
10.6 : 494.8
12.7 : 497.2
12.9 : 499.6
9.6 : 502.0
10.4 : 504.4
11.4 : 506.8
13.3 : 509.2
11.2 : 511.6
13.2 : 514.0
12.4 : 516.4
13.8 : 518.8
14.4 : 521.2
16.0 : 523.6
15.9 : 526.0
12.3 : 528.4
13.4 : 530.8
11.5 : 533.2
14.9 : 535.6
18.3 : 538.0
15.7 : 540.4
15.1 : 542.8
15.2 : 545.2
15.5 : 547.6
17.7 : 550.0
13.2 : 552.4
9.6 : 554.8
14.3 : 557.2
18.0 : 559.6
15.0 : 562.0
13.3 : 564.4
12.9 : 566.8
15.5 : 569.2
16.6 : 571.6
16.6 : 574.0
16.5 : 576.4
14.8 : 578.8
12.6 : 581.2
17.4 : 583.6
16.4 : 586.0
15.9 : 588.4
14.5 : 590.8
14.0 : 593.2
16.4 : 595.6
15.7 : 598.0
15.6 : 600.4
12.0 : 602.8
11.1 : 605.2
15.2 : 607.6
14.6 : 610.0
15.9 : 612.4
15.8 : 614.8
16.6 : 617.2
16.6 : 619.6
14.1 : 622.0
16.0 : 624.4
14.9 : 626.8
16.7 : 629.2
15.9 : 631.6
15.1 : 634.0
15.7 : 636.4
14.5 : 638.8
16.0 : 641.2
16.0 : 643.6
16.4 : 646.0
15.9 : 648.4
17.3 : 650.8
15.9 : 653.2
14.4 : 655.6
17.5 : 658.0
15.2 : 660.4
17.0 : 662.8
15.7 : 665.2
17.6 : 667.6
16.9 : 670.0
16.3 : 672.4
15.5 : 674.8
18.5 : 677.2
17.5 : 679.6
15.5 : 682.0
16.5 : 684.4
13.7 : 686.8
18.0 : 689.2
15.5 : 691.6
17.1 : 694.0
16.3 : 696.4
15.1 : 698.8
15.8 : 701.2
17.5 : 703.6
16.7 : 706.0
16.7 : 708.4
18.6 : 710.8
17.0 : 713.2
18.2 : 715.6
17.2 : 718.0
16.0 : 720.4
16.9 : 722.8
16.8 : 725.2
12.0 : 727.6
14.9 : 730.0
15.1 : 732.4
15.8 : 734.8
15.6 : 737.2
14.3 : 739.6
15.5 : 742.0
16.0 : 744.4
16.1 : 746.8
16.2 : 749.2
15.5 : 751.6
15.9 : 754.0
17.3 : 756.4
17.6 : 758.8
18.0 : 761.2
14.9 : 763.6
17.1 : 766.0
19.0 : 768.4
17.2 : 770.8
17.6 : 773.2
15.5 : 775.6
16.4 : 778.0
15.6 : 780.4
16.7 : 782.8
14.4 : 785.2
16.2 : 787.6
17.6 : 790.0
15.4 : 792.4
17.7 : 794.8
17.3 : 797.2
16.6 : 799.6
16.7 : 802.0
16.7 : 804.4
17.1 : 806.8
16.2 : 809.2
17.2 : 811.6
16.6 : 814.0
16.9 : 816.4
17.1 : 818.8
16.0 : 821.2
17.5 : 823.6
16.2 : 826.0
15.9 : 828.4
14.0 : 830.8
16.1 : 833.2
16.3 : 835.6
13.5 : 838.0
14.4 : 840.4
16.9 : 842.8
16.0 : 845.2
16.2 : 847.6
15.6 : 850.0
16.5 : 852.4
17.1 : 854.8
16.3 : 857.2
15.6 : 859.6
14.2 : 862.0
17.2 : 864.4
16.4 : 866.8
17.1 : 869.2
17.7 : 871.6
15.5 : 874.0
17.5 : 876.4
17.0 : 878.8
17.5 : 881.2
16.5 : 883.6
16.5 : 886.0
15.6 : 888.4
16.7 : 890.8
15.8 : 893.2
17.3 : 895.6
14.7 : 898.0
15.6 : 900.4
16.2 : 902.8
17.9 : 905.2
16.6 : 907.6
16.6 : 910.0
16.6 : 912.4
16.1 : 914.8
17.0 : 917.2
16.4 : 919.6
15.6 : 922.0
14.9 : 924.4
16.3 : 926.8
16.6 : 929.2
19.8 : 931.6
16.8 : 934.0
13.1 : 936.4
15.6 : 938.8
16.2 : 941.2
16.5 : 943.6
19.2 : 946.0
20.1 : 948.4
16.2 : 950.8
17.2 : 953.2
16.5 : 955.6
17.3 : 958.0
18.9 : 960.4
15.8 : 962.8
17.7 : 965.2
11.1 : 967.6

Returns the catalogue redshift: 0.17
